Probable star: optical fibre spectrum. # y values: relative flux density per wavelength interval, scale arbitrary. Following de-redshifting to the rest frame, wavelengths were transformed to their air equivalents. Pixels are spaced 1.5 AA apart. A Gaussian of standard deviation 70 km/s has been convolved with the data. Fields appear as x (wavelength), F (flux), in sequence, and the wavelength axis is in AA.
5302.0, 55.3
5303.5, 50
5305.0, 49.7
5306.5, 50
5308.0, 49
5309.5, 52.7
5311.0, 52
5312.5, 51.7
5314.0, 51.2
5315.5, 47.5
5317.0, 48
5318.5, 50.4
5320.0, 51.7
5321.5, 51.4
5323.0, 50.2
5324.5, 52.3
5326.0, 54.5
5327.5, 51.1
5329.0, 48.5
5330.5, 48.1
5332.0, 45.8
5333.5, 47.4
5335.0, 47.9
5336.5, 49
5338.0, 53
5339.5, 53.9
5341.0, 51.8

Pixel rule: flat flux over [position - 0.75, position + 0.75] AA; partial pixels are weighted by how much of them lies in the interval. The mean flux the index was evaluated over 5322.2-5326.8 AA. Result 52.3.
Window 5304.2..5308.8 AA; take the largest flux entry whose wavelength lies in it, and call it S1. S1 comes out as 50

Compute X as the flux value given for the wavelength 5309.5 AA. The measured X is 52.7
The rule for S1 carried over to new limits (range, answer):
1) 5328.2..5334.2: 48.5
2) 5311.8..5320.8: 51.7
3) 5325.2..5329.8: 54.5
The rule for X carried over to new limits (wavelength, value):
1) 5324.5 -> 52.3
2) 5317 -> 48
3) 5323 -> 50.2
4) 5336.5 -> 49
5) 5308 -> 49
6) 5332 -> 45.8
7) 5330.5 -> 48.1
